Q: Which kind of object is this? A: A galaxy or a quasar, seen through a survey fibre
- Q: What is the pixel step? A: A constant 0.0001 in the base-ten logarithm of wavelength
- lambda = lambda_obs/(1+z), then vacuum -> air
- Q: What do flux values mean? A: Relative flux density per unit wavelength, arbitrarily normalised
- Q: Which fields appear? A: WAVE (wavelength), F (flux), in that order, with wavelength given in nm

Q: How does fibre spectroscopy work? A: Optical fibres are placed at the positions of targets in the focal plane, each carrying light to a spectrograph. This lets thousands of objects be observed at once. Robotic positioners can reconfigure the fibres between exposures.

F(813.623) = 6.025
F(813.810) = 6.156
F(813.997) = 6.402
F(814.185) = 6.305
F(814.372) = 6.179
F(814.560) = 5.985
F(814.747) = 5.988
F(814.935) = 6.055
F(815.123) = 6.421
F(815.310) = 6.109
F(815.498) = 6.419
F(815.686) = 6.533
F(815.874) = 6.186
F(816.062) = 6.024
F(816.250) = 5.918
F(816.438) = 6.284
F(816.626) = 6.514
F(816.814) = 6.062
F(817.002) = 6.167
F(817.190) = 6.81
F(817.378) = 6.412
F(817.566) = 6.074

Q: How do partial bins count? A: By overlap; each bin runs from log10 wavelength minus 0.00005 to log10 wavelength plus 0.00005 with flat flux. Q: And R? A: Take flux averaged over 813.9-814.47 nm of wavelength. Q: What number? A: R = 6.29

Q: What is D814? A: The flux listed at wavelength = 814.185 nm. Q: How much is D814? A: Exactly 6.305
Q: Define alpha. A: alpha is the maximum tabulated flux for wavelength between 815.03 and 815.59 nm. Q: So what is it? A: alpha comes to 6.421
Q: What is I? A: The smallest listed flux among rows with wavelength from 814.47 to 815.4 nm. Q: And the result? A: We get 5.985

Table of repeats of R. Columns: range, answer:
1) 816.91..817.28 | 6.49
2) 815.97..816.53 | 6.07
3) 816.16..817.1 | 6.19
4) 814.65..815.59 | 6.2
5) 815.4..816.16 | 6.28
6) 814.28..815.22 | 6.13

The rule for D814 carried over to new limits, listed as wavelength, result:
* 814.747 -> 5.988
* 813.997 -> 6.402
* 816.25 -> 5.918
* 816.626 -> 6.514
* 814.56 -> 5.985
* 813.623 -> 6.025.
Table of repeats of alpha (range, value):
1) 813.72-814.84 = 6.402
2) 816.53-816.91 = 6.514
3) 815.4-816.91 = 6.533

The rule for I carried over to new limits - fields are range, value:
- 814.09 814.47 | 6.179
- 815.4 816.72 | 5.918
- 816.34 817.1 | 6.062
